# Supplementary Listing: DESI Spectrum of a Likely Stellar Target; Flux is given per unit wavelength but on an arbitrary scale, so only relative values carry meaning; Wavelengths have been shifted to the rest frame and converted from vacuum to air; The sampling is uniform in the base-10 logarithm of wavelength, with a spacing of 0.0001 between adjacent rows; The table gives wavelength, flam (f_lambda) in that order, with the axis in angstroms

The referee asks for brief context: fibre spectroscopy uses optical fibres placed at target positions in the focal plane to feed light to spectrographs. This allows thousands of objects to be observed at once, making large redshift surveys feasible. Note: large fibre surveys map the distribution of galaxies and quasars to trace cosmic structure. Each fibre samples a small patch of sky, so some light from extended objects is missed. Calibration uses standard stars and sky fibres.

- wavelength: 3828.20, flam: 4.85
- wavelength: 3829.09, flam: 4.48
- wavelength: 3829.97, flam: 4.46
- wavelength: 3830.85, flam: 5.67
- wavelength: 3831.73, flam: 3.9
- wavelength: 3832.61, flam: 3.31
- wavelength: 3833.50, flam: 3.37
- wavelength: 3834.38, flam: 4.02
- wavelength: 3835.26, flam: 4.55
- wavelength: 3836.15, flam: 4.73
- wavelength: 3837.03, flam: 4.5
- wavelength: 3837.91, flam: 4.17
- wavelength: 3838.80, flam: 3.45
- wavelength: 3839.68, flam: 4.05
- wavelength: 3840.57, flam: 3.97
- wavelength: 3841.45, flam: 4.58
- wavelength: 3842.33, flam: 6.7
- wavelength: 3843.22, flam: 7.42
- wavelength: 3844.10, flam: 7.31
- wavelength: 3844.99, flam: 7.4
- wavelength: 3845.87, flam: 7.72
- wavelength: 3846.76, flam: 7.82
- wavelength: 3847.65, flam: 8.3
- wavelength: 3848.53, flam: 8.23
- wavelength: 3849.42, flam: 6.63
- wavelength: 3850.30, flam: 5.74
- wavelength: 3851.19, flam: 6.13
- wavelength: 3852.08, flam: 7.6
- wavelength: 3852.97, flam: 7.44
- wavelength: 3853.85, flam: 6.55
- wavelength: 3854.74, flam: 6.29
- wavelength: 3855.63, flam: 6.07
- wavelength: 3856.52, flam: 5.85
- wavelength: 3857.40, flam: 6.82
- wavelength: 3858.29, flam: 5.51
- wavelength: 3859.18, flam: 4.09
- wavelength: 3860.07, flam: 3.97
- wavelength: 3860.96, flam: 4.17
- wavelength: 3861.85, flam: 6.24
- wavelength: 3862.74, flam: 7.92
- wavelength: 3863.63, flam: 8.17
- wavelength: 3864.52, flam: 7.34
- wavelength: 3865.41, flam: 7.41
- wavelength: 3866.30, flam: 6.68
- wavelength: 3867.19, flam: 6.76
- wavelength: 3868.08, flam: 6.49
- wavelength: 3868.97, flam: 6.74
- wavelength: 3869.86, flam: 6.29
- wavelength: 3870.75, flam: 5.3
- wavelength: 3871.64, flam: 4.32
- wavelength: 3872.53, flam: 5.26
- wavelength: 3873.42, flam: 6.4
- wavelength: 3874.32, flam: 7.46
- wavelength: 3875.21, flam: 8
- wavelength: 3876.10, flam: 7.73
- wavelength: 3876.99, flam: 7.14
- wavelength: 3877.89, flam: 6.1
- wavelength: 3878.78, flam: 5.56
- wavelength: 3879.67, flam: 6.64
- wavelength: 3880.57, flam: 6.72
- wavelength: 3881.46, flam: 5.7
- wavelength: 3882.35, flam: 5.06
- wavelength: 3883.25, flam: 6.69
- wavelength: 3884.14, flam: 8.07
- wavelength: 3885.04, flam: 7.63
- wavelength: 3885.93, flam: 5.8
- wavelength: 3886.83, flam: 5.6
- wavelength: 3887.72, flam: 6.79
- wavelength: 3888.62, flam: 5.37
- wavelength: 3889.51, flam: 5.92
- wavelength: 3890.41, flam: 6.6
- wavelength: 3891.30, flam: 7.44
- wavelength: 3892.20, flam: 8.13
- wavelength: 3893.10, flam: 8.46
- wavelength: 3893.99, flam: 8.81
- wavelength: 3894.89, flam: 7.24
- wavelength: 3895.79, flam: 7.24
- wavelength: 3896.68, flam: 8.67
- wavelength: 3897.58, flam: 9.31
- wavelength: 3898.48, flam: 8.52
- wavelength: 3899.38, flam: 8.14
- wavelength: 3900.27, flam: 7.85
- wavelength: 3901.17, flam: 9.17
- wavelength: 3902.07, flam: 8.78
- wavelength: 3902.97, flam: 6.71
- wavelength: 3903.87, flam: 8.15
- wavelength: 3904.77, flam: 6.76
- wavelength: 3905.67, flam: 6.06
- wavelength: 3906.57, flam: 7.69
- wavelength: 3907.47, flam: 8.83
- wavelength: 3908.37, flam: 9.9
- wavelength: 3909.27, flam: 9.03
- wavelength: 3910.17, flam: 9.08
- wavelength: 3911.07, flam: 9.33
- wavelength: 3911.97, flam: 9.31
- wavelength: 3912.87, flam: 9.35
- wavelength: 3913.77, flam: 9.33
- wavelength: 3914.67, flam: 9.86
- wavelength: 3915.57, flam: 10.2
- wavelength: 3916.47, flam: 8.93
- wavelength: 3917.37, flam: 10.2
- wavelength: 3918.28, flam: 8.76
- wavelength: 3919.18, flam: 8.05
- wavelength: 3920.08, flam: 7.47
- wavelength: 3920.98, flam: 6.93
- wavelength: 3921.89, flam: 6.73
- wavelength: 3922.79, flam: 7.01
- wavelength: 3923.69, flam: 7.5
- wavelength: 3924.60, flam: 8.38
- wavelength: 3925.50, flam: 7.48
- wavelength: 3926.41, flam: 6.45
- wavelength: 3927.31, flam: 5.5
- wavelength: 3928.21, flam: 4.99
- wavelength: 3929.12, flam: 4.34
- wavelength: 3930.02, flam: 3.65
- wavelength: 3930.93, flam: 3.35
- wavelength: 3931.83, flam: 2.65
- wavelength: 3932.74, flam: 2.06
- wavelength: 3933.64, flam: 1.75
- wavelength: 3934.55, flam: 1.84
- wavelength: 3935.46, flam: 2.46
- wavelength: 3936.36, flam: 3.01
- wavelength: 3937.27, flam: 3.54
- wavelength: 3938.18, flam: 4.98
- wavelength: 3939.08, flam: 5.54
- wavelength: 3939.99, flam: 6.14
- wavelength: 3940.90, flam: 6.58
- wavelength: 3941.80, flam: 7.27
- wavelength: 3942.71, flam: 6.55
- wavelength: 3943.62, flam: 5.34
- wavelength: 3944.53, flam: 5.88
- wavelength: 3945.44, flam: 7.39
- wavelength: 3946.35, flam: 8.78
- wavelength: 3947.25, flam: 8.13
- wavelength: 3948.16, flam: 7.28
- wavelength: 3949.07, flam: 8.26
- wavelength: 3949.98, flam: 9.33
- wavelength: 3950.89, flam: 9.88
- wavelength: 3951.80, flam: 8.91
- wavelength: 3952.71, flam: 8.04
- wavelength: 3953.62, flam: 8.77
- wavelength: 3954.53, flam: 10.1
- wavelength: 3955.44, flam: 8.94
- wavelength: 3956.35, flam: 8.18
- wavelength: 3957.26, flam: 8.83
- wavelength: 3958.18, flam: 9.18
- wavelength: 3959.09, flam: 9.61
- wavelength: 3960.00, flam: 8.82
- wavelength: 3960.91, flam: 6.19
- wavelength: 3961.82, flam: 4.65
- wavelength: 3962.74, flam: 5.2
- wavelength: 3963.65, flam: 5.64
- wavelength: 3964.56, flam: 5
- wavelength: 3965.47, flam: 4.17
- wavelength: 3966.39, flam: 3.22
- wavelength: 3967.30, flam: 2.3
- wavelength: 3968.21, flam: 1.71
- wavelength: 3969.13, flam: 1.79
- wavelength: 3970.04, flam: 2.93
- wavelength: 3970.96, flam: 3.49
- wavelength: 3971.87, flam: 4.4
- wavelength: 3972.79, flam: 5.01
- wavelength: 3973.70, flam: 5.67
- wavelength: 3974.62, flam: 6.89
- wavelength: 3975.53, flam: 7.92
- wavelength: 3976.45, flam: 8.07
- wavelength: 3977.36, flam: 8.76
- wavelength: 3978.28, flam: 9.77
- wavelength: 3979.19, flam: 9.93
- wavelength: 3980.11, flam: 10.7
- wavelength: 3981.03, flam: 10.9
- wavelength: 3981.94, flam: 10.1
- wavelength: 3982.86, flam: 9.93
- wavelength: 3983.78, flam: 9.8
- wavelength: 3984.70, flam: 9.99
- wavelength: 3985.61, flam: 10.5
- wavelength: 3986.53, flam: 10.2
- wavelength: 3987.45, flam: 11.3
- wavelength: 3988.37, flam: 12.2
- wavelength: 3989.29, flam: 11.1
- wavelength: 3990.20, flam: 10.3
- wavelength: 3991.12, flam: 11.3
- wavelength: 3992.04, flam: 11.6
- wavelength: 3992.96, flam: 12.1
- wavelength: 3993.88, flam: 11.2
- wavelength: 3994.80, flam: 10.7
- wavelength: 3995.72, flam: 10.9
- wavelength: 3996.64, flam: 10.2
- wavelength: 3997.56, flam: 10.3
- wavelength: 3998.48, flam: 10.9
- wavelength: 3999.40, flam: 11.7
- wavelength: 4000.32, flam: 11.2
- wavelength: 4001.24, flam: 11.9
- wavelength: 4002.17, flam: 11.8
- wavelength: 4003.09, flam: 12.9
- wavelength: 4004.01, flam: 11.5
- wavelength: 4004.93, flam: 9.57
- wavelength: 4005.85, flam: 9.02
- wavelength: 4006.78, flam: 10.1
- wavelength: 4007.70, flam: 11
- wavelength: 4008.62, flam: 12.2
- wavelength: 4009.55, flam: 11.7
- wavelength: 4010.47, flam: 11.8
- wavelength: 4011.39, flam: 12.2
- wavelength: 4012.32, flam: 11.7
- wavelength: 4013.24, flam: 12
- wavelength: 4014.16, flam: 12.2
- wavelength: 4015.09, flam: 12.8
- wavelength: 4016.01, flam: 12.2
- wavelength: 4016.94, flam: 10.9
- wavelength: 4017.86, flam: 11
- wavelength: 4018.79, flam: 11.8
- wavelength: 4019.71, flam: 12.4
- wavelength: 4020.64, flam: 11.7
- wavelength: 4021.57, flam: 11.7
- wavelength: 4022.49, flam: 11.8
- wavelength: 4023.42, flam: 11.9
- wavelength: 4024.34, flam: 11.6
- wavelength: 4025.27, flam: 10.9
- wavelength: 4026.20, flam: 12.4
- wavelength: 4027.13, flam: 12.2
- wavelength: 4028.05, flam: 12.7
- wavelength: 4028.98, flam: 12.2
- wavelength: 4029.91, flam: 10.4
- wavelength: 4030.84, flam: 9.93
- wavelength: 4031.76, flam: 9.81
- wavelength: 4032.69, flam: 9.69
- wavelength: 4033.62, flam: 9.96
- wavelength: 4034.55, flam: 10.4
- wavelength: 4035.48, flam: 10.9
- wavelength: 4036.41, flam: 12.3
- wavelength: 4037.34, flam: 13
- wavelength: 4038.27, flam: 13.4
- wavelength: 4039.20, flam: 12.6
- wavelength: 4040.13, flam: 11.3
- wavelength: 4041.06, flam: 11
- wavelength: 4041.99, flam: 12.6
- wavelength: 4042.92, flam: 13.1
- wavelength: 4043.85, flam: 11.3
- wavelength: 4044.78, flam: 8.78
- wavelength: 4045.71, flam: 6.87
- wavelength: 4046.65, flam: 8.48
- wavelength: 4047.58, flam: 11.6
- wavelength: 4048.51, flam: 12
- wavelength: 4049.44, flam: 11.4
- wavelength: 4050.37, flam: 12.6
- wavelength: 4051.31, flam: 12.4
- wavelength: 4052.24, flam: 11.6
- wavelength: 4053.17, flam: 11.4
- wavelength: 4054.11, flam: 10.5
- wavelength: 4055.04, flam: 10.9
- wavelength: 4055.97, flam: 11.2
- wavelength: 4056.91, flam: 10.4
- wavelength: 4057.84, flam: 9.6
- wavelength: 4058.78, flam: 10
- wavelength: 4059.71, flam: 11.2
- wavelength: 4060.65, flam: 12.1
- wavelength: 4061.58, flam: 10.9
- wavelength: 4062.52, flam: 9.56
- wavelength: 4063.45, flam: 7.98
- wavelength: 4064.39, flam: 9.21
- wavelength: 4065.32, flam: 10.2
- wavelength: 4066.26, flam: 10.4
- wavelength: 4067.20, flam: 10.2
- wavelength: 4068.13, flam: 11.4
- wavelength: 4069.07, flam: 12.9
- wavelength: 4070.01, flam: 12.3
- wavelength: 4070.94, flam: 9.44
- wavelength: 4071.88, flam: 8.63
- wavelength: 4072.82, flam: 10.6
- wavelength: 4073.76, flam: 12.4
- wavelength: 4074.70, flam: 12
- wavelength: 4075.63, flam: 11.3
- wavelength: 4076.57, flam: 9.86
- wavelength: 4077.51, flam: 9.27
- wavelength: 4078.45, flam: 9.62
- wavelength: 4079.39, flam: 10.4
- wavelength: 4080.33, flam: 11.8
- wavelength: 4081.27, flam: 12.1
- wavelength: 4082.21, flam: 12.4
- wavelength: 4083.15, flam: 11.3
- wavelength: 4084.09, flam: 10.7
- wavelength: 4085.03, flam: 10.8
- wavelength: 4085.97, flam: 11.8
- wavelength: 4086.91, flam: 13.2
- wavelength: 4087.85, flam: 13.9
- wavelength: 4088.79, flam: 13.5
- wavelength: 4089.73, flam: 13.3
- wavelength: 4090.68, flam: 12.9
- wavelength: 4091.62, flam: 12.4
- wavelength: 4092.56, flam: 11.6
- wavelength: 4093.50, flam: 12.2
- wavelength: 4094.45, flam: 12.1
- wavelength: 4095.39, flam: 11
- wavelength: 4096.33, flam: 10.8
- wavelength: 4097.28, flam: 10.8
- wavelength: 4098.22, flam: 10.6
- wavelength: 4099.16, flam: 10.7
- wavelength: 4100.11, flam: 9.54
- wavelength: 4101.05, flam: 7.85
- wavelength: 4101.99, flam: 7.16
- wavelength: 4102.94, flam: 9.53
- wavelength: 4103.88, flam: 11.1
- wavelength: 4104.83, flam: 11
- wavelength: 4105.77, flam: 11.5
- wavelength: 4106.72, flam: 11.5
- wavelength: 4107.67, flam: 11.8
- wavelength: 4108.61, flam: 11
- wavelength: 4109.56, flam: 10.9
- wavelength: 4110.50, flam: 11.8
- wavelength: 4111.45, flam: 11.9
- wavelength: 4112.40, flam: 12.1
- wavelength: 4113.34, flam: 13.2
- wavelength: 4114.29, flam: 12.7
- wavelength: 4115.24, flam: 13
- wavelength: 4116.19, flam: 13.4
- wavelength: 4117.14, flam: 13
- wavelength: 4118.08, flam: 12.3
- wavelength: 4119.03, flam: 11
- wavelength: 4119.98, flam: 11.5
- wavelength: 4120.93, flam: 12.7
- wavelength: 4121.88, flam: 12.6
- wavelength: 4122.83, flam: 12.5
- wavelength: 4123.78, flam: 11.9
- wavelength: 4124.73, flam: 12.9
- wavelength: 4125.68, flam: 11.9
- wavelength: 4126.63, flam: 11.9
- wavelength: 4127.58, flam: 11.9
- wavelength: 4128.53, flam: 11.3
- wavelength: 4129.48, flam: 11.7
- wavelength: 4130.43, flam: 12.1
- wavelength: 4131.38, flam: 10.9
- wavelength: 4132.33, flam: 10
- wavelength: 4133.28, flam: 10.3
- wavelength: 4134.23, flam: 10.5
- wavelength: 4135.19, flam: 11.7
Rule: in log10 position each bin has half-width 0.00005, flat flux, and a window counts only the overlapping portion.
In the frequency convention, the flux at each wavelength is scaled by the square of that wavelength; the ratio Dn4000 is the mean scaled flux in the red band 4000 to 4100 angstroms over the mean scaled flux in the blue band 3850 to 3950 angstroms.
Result 1.8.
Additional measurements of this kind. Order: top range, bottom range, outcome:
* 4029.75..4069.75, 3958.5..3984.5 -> 1.72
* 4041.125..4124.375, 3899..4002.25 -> 1.55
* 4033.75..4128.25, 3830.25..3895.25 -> 2.03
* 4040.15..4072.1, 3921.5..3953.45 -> 1.92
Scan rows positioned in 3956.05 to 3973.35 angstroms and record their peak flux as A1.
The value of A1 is 9.61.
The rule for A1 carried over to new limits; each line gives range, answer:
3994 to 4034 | 12.9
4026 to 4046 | 13.4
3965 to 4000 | 12.2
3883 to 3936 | 10.2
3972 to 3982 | 10.9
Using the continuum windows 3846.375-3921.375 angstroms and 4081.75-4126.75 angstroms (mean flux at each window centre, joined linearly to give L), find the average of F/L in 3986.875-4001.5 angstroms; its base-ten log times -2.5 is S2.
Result -0.177 mag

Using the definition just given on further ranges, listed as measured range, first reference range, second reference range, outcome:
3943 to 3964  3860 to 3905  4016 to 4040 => 0.16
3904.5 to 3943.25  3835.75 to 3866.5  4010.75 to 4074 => 0.21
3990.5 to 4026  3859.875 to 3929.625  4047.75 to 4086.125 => -0.18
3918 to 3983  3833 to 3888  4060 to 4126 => 0.26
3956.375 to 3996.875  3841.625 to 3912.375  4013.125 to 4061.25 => 0.21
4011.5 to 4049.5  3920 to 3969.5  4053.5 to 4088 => -0.22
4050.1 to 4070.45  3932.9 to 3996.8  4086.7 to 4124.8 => -0.05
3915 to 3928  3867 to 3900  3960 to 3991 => -0.11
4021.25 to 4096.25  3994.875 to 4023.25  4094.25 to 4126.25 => 0.02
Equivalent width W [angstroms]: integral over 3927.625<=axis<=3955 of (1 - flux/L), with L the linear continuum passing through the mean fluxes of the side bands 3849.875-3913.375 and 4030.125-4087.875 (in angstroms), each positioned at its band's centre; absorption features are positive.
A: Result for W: 8.2 angstroms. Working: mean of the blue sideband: 7.05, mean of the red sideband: 11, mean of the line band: 5.9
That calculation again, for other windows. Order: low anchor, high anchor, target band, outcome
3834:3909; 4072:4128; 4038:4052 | -1.21 angstroms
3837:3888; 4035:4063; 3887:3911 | -1.91 angstroms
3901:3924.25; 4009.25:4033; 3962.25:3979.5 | 8.23 angstroms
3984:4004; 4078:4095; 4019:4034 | 0.13 angstroms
